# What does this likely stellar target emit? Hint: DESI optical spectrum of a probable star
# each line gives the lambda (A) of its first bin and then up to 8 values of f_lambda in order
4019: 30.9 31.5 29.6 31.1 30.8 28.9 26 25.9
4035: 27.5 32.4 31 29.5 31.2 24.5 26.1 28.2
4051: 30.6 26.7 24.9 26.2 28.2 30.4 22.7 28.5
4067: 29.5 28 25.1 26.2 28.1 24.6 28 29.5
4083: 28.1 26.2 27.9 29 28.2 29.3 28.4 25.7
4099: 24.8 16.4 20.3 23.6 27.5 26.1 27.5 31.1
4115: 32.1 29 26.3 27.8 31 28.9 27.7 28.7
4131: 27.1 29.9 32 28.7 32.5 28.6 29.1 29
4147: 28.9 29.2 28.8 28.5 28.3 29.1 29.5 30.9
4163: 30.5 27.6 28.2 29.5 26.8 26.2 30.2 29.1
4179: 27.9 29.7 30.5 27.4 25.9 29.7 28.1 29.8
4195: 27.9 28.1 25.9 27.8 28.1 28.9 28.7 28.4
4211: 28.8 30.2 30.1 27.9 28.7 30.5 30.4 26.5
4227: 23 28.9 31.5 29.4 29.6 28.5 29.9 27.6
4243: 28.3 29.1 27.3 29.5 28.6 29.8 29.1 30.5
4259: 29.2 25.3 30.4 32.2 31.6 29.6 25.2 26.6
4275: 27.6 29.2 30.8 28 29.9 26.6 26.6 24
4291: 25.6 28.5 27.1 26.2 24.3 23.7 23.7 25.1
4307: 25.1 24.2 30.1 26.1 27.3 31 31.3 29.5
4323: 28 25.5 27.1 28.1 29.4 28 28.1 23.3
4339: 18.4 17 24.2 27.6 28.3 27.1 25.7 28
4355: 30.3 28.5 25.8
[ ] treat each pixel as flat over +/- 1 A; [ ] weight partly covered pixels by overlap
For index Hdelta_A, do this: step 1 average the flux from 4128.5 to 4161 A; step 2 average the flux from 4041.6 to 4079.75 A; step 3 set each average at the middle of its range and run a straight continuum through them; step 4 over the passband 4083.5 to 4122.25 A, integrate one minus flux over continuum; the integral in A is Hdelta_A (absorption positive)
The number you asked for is 2.1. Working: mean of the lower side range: 27.3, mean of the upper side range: 29.3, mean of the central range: 26.7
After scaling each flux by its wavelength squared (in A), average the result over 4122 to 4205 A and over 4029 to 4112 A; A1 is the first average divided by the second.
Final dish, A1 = 1.1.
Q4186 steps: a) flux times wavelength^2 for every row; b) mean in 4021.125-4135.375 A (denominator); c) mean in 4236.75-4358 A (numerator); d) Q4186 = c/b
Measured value 1.1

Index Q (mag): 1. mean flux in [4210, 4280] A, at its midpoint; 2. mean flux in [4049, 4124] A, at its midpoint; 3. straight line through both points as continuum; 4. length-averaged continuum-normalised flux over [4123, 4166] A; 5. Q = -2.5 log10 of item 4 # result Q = -0.06 mag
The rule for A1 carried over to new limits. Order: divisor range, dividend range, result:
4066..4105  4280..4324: 1.13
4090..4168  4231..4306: 1.06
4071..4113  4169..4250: 1.15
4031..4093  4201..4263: 1.12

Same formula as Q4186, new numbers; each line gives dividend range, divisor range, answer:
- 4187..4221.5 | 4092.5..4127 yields 1.12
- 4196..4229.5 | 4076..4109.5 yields 1.15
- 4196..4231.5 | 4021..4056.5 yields 1.08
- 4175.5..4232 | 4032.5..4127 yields 1.10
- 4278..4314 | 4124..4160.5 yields 0.97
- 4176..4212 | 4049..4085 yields 1.10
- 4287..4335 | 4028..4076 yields 1.10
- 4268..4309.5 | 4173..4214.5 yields 0.97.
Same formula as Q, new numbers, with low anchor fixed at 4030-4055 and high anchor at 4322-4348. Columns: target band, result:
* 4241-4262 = -0.09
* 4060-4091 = 0.02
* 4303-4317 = -0.03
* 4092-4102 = 0.11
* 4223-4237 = -0.07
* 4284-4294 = -0.01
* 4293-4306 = 0.03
